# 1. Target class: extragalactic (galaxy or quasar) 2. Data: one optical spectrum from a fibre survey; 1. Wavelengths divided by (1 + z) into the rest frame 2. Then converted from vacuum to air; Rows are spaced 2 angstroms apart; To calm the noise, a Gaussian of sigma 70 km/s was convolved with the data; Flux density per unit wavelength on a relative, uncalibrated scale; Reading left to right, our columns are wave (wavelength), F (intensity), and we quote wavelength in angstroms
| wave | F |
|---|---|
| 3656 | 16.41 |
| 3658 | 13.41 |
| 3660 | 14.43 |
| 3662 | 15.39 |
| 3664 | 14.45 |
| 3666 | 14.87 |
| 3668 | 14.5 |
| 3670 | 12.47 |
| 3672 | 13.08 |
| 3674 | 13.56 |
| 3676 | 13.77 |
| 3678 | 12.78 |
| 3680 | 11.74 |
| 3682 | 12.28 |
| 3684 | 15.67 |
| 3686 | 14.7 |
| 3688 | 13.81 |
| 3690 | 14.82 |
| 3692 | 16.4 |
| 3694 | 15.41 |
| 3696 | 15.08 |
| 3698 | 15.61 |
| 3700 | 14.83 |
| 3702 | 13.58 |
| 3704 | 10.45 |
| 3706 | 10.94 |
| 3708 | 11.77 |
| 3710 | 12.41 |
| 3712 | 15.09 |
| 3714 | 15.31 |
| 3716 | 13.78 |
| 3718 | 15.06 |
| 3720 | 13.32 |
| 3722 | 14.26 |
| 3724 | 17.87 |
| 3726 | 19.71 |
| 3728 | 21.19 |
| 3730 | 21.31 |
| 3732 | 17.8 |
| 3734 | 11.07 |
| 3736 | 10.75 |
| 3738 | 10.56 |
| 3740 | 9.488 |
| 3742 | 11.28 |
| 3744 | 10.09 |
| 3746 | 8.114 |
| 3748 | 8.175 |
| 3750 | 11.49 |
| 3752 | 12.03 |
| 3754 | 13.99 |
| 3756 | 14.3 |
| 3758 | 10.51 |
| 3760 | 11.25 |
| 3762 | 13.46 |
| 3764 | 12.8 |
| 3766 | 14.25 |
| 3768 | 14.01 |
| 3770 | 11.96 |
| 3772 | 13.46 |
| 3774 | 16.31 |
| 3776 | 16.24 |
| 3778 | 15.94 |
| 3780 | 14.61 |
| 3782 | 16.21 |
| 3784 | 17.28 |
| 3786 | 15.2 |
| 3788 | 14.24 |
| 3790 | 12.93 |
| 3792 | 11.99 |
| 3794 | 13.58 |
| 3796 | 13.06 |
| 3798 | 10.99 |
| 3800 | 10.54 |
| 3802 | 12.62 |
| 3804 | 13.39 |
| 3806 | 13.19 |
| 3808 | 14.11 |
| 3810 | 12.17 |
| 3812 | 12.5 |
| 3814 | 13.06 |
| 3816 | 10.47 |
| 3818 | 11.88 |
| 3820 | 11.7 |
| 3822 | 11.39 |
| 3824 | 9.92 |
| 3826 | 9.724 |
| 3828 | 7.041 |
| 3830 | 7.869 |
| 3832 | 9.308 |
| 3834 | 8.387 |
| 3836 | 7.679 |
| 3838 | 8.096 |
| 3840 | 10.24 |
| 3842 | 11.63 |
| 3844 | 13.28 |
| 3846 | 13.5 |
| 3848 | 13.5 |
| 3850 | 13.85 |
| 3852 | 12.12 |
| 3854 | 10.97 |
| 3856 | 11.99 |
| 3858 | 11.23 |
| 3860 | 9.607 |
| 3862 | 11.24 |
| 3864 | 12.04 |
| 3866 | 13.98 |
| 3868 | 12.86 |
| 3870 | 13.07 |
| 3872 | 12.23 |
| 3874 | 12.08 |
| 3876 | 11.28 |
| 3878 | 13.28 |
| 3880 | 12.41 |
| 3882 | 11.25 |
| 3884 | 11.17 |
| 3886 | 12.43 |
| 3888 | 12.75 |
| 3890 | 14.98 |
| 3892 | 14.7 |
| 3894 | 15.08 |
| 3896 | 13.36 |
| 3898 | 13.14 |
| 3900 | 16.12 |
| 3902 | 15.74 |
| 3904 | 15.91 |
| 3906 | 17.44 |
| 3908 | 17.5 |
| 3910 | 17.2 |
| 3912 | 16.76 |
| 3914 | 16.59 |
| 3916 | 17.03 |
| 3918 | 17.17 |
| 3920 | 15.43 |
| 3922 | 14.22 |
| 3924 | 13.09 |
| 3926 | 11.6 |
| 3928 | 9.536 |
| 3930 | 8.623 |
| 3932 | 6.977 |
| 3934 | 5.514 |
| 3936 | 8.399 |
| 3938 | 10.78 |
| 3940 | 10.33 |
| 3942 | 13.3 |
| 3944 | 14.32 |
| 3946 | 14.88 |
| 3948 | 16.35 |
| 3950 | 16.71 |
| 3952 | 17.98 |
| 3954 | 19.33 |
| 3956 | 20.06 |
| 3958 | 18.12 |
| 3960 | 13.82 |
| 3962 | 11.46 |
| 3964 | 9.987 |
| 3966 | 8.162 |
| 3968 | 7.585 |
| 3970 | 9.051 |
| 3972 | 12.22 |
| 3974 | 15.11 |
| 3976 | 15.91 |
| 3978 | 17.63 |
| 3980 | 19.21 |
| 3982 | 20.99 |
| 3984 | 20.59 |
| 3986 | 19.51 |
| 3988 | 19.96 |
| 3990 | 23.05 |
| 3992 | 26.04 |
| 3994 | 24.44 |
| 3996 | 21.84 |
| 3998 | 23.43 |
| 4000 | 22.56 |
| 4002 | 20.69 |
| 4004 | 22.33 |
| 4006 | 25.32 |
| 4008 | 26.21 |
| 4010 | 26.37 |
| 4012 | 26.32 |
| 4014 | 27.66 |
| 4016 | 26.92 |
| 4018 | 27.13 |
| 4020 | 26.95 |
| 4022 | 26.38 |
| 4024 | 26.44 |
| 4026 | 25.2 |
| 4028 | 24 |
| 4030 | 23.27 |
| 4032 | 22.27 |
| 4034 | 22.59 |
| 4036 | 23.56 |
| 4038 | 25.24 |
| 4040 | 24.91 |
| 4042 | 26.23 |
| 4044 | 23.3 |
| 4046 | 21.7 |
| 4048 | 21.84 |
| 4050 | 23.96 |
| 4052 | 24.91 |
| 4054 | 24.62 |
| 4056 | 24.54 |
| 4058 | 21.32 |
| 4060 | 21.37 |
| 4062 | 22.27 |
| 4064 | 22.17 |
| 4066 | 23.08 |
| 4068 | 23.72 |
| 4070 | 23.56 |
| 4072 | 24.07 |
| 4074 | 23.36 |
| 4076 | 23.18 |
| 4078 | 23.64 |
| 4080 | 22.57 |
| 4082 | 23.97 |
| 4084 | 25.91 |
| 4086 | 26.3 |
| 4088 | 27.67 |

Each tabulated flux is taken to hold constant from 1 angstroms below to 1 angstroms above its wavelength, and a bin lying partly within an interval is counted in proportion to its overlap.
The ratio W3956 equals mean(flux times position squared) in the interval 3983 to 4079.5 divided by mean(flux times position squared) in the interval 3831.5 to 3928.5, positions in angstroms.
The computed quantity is 1.96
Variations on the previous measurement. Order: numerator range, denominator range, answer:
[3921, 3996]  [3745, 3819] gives 1.25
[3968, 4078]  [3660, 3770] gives 1.95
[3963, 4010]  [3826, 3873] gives 1.83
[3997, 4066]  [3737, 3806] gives 2.15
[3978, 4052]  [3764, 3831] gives 2.07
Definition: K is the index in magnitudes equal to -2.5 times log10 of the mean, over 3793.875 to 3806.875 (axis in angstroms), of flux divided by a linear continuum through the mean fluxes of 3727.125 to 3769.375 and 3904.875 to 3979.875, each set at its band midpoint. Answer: 0.05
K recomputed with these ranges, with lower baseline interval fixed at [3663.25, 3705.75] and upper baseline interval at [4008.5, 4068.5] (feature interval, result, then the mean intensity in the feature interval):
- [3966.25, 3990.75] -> 0.350 mag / 16.4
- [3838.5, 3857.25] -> 0.465 mag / 12.2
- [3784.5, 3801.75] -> 0.304 mag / 12.9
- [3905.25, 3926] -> 0.281 mag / 16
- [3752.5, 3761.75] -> 0.267 mag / 12.6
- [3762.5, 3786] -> 0.123 mag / 14.8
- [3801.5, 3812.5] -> 0.322 mag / 13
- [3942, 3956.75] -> 0.282 mag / 16.8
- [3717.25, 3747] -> 0.086 mag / 14.1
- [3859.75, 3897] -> 0.476 mag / 12.7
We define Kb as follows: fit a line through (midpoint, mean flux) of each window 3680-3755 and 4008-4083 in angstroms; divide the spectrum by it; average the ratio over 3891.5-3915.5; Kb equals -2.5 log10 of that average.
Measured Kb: 0.24 mag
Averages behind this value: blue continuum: 13.7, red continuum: 24.2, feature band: 15.8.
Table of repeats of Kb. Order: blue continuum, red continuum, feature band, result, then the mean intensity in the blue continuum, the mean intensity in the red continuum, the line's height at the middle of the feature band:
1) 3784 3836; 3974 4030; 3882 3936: 0.269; 11.7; 23.3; 17.7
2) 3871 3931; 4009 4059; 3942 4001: 0.153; 14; 24.7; 19.7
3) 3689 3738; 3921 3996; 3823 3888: 0.299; 14.8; 14.8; 14.8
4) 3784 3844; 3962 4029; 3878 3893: 0.183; 11.5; 20.9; 15.2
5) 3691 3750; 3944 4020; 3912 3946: 0.427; 13.8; 19.4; 18.2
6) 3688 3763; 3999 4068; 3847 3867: 0.443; 13.6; 24.2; 18.1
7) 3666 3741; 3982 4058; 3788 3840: 0.494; 14.2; 24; 17.7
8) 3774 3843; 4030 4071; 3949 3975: 0.355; 12.1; 23.4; 19.2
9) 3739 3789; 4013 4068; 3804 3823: 0.216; 13.1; 24.2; 15.1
